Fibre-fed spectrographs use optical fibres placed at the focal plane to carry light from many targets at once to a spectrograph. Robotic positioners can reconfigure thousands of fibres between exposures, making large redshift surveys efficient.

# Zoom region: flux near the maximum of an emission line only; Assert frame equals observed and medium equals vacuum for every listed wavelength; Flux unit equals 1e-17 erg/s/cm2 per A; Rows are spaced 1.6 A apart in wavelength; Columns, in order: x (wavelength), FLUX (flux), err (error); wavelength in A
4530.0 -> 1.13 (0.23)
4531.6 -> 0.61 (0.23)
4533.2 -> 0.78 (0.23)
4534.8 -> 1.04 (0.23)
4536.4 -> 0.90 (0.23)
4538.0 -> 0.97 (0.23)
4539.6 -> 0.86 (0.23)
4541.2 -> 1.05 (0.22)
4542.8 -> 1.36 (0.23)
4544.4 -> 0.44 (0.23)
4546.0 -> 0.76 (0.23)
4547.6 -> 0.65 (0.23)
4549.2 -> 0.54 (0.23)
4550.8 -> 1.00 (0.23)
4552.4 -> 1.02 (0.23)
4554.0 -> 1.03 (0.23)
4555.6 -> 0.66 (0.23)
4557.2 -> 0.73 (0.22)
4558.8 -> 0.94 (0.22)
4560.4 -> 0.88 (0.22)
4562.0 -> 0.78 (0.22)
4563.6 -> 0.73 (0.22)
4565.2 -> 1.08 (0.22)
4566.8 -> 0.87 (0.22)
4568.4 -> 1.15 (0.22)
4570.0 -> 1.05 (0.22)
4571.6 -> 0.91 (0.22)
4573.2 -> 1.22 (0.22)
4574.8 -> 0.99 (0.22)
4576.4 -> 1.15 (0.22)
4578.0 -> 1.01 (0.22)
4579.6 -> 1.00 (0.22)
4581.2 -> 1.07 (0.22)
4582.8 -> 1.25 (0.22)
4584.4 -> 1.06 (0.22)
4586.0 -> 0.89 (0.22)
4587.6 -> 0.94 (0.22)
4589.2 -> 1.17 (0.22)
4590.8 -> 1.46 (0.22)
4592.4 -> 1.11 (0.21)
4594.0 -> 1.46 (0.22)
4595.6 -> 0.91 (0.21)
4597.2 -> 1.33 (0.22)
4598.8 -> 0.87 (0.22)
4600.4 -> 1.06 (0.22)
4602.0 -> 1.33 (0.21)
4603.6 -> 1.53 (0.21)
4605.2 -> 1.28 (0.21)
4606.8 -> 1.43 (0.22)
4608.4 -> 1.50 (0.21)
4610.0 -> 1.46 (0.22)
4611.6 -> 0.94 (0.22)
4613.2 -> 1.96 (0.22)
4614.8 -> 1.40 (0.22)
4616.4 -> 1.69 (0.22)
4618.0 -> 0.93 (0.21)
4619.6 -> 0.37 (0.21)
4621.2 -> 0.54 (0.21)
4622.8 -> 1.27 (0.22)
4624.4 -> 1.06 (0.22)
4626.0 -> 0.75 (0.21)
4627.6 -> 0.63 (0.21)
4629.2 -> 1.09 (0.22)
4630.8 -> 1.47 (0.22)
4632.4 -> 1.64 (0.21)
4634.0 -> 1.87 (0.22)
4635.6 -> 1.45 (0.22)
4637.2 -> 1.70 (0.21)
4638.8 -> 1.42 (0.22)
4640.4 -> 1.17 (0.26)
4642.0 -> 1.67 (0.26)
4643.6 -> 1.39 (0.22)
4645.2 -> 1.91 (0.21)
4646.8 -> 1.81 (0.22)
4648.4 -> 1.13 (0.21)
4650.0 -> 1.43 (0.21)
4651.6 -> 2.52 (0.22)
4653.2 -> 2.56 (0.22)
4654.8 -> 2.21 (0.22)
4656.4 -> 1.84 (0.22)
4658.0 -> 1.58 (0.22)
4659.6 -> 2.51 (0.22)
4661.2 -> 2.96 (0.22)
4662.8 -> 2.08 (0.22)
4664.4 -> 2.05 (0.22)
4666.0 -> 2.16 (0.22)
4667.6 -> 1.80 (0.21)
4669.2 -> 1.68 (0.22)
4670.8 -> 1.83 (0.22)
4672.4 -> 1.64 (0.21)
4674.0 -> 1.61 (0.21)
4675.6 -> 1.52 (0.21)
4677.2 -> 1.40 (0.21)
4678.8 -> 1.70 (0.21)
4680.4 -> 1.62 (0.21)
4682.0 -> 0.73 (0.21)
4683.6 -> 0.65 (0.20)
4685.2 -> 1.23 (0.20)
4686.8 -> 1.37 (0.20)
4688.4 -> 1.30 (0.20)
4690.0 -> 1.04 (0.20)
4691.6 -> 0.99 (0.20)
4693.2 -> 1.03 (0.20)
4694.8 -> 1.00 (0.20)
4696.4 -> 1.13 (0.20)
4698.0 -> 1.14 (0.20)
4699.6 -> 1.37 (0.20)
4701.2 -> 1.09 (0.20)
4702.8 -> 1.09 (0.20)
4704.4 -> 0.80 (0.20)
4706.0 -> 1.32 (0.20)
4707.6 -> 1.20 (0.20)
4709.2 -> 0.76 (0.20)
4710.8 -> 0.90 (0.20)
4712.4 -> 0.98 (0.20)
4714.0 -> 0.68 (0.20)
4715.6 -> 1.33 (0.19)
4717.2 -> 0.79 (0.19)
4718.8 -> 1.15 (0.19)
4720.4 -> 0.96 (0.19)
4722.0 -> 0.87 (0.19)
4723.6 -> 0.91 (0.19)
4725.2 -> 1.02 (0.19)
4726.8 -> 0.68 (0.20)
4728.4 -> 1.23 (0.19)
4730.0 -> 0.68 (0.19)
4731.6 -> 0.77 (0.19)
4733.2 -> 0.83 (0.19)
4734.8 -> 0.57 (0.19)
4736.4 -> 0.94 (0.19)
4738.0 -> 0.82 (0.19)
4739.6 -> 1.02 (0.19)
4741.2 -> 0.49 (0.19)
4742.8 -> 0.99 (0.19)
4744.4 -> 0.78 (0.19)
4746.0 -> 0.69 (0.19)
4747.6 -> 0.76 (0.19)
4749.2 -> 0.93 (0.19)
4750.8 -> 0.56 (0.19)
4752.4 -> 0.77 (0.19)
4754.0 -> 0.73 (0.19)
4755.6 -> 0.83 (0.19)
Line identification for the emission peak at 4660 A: C IV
